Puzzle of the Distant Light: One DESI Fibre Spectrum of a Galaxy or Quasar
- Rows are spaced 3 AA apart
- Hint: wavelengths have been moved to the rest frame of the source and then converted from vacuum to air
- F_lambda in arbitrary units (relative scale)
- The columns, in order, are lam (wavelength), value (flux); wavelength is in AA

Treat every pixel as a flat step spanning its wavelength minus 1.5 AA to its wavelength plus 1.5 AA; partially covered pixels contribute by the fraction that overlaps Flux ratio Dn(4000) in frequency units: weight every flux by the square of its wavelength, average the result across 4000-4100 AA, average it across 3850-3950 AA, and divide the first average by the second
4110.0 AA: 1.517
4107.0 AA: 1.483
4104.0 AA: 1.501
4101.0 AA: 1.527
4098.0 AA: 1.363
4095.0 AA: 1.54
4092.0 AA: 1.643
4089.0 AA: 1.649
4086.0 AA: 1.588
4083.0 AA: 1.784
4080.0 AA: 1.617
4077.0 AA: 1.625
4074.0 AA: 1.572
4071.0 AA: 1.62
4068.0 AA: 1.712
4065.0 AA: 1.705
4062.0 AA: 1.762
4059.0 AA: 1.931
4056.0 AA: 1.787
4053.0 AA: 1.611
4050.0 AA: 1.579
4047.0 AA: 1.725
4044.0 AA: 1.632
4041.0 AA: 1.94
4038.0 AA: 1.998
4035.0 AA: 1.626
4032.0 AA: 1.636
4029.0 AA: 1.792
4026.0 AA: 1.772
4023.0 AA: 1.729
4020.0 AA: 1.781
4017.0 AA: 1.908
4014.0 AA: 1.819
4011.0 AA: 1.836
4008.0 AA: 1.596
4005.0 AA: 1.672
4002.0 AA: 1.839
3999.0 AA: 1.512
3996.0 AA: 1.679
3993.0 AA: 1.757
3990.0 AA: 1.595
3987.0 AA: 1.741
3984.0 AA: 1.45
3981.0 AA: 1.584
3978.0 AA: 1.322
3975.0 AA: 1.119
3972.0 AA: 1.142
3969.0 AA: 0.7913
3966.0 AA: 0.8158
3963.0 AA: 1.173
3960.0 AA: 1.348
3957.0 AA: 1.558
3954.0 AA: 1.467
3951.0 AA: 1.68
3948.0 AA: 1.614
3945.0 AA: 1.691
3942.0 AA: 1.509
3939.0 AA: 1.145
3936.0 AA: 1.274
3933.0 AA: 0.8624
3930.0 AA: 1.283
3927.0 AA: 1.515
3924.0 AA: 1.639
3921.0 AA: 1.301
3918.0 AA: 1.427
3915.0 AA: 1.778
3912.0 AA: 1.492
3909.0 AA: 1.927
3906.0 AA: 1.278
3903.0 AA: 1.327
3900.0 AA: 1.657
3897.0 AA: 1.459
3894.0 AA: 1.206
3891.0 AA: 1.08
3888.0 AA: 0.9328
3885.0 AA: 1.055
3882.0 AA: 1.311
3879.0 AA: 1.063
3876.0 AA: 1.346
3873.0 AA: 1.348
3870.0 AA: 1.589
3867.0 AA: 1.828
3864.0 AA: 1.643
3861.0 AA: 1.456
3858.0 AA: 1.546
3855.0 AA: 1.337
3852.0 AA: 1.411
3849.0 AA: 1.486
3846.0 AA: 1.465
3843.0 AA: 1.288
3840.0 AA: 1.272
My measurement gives 1.31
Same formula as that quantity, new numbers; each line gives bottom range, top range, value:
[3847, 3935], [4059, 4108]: 1.27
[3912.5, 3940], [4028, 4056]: 1.34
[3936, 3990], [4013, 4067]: 1.34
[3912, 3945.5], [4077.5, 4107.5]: 1.22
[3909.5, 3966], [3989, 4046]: 1.28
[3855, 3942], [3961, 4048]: 1.21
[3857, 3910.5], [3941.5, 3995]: 1.06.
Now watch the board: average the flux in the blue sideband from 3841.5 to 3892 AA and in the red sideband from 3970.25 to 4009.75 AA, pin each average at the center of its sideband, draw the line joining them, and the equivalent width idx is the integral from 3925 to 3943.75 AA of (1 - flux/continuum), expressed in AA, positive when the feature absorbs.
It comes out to 2.3 AA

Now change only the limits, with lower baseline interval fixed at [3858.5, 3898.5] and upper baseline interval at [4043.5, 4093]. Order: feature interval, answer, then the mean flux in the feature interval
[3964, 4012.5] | 2.44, 1.46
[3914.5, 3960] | 0.15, 1.44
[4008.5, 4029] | -2.65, 1.8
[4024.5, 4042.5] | -1.96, 1.79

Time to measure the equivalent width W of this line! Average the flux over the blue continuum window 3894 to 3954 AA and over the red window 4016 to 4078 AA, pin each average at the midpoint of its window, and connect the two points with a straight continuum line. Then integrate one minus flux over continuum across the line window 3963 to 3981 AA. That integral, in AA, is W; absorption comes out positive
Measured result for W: 5.44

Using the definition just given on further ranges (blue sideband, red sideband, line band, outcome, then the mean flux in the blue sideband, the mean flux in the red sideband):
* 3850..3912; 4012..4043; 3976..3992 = 1.4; 1.39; 1.8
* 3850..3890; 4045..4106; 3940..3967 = 0.8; 1.37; 1.64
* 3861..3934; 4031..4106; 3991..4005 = -1.2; 1.39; 1.67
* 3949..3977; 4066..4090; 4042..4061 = -2.0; 1.24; 1.65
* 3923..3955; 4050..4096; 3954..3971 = 3.5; 1.42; 1.67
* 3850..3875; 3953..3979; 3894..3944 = -3.3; 1.52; 1.19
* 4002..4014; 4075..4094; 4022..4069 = -1.6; 1.73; 1.65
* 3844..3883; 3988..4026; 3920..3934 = 2.1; 1.45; 1.73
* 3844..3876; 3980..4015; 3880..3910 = 4.6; 1.5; 1.67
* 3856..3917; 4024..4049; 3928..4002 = 9.6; 1.42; 1.76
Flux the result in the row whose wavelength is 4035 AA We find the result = 1.626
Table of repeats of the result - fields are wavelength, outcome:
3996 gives 1.679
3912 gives 1.492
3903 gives 1.327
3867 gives 1.828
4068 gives 1.712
